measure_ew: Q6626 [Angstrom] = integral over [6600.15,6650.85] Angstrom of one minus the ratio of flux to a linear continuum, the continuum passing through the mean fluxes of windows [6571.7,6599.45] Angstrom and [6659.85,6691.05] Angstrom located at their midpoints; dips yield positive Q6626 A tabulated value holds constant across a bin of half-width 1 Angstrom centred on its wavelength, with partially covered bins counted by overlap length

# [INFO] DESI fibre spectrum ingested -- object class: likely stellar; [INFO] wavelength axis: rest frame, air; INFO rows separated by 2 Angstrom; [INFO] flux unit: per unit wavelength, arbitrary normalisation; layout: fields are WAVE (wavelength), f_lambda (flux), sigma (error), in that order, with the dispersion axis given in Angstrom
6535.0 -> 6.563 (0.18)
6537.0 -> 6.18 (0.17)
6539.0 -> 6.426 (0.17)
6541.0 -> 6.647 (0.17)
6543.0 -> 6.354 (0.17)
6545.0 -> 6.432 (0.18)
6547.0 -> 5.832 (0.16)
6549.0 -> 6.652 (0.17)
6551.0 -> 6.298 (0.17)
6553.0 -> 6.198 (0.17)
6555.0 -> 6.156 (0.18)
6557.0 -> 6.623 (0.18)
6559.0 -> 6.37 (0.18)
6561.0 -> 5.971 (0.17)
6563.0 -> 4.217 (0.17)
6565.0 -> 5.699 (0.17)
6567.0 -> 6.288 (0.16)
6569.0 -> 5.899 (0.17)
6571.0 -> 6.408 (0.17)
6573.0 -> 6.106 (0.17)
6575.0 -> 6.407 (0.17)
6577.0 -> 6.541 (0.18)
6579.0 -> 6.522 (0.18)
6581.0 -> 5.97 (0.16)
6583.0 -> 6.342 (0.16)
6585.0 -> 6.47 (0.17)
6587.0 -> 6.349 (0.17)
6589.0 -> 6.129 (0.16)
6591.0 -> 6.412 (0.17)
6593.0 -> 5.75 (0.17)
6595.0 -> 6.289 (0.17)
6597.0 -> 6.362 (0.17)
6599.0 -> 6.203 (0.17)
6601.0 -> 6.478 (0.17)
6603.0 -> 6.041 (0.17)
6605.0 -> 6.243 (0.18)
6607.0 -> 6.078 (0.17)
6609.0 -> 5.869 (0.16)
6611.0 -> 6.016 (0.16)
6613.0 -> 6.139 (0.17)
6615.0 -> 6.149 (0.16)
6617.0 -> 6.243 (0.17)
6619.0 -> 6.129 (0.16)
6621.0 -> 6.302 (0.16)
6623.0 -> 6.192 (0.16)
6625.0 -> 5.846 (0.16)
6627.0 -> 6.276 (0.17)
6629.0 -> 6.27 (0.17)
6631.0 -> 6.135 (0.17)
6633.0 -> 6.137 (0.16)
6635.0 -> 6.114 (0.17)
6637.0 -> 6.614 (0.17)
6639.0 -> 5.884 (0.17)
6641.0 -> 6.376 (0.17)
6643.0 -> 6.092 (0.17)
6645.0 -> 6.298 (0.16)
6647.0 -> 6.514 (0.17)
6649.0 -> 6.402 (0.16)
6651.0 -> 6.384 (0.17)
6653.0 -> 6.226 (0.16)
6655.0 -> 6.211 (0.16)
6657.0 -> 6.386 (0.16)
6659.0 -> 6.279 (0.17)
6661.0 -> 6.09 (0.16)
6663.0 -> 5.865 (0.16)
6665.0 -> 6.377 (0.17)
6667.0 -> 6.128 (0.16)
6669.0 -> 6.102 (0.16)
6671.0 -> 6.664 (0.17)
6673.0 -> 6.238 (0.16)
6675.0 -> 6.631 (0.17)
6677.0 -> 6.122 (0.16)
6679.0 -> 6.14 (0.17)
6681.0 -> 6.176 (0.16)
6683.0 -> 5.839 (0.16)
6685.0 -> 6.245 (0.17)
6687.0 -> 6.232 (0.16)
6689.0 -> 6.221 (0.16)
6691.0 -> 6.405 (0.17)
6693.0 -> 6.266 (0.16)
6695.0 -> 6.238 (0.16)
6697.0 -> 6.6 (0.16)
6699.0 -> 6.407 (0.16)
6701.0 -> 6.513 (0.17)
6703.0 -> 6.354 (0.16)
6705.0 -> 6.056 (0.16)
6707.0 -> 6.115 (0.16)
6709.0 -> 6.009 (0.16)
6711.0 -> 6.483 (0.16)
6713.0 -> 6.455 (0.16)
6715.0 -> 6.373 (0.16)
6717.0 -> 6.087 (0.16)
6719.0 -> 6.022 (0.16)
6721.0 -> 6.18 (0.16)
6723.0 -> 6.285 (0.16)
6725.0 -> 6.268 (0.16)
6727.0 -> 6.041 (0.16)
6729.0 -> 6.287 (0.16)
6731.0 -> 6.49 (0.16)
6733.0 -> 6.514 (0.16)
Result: 0.4 Angstrom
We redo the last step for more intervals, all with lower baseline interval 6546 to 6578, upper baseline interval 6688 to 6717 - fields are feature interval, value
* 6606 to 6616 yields 0.2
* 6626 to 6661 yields -0.2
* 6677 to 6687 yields 0.3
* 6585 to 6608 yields -0.3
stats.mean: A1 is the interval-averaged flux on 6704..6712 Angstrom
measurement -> 6.17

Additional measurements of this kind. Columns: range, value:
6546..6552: 6.26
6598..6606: 6.24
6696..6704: 6.47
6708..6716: 6.33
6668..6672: 6.38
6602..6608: 6.12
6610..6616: 6.1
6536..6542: 6.42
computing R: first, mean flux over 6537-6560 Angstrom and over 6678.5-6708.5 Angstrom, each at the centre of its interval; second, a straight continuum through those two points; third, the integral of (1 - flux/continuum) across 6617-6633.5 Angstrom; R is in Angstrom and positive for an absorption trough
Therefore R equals 0.3 Angstrom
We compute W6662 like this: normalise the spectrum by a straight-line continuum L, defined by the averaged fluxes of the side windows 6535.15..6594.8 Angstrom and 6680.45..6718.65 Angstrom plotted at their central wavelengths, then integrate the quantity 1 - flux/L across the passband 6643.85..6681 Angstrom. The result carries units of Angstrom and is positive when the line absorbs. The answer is -0.2 Angstrom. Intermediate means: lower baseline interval 6.2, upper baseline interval 6.26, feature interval 6.28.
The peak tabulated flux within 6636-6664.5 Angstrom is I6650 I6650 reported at 6.614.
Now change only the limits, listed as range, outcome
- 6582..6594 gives 6.47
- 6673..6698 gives 6.631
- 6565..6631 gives 6.541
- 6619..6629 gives 6.302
